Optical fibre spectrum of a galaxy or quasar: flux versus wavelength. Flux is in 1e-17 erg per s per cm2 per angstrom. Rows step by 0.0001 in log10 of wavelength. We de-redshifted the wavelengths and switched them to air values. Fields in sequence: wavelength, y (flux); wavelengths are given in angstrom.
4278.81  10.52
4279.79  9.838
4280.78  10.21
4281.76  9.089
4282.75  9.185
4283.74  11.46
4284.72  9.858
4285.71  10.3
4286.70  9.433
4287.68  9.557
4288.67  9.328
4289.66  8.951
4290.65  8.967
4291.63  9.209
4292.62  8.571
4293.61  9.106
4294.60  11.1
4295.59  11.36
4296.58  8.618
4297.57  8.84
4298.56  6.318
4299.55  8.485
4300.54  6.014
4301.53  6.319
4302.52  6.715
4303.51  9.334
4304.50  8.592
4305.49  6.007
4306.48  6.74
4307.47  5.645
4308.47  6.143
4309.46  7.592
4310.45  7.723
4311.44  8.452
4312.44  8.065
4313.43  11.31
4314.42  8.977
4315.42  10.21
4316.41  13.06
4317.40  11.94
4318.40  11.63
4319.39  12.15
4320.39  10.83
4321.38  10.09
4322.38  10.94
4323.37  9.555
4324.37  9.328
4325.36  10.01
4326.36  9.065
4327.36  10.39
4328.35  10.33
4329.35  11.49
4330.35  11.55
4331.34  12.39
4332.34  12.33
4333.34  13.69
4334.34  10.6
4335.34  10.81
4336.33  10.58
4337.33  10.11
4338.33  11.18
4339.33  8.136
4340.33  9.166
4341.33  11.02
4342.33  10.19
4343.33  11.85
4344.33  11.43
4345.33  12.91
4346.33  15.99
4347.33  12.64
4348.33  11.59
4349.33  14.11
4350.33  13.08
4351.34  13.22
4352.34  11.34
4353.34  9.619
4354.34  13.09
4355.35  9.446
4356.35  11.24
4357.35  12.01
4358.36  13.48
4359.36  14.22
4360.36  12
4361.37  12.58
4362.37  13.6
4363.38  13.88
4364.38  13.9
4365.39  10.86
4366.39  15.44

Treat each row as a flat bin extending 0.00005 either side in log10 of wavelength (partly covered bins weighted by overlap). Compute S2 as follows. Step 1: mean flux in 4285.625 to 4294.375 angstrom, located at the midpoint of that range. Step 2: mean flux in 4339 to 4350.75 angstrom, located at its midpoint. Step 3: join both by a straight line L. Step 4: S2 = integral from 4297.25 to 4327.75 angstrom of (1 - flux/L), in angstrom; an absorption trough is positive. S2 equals 4.3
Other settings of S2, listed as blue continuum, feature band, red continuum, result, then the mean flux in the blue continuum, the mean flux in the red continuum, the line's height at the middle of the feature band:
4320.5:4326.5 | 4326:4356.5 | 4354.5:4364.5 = -0.6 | 9.95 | 12.6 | 11.3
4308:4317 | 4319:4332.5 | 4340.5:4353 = -0.4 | 9.11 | 12.3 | 10.4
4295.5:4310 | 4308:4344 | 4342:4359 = -2.4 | 7.41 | 12.2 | 9.75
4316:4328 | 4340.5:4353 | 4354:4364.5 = -0.3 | 10.7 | 12.6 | 12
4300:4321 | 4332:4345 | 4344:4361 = 0.4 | 8.75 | 12.4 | 11.2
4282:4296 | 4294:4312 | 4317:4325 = 4.2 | 9.72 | 10.8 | 10.2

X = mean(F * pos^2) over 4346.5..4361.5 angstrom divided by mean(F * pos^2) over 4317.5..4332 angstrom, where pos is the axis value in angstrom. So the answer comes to 1.16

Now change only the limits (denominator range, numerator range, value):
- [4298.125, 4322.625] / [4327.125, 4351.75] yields 1.35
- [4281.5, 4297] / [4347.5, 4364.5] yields 1.33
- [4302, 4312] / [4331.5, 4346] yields 1.54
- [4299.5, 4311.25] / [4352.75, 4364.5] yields 1.79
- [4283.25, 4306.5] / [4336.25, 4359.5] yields 1.37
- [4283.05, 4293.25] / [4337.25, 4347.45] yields 1.22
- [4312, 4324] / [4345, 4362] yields 1.19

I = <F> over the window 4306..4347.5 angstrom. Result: 10.4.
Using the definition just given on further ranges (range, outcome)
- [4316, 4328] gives 10.7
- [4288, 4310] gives 8.1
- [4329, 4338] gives 11.5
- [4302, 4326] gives 9.21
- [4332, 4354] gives 11.6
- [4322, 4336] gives 10.9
